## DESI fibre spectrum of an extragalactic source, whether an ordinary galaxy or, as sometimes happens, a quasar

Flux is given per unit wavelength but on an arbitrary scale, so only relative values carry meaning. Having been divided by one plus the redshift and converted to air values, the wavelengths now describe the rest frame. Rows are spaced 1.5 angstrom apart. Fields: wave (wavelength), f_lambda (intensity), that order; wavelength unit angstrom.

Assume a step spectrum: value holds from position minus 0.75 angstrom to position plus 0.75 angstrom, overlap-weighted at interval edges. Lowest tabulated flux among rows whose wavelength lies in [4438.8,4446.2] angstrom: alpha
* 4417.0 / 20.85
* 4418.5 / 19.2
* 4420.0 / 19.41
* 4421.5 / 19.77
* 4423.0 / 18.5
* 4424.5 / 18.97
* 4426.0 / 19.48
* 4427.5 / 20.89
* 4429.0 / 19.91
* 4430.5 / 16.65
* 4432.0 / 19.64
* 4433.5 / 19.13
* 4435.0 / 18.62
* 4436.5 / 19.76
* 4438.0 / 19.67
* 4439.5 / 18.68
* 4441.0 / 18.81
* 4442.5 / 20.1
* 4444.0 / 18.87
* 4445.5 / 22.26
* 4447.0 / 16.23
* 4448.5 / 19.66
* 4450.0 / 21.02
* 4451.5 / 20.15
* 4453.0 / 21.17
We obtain 18.68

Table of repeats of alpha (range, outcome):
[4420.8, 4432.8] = 16.65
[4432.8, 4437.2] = 18.62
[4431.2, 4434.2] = 19.13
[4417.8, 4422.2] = 19.2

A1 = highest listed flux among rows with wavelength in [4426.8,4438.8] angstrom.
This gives 20.89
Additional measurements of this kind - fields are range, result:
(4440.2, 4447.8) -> 22.26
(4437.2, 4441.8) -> 19.67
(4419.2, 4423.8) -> 19.77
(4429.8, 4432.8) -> 19.64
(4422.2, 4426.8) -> 19.48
